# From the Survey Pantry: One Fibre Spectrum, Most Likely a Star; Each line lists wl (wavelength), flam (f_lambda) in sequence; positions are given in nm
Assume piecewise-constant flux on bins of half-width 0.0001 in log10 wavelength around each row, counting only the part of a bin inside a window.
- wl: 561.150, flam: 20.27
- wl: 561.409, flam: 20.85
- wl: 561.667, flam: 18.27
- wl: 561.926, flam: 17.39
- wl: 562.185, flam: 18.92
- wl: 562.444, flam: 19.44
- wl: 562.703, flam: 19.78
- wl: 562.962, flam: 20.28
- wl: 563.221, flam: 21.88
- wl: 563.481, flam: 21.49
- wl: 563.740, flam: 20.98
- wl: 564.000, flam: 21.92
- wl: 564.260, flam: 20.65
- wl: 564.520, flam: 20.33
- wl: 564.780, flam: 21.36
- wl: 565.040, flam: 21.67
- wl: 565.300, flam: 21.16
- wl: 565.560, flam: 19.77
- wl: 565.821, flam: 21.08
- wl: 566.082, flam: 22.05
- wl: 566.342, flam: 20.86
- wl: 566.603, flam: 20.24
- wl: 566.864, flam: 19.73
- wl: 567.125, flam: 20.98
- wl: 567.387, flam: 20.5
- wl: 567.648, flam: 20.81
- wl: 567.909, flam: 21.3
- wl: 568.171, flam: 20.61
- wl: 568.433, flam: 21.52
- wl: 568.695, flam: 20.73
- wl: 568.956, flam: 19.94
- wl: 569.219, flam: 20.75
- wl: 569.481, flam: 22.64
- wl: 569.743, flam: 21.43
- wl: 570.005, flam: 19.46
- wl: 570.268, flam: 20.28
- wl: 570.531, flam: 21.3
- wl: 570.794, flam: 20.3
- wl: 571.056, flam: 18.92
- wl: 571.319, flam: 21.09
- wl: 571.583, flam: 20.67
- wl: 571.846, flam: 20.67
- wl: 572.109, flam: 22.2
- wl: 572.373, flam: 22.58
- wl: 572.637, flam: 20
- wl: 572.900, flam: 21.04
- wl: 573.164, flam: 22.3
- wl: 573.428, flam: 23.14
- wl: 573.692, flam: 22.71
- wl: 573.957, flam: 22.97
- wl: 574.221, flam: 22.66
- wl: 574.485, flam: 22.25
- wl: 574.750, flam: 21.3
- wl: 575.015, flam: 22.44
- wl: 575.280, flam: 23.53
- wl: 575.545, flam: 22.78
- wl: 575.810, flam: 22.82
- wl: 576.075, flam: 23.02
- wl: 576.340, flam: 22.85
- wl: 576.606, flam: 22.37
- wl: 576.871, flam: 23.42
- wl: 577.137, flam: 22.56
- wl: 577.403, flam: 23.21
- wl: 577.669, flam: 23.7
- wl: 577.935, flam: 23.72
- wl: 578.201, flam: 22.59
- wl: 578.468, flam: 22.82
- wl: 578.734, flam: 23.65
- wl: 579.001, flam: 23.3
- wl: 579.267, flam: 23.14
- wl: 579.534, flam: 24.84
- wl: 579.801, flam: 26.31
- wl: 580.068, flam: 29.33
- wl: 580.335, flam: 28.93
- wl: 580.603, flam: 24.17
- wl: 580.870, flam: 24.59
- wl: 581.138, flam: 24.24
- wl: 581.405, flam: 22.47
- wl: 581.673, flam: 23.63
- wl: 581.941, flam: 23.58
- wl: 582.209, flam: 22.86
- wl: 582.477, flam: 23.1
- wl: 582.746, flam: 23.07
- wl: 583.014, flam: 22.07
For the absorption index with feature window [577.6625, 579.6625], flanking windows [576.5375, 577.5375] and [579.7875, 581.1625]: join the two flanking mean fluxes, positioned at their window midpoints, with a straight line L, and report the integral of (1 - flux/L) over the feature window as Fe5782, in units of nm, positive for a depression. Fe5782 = 0.09 nm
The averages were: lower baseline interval 22.9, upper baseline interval 26.4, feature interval 23.5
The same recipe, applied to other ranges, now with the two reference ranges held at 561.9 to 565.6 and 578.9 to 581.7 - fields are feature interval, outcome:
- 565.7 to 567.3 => 0.04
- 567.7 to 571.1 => 0.21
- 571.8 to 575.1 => 0.17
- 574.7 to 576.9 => 0.10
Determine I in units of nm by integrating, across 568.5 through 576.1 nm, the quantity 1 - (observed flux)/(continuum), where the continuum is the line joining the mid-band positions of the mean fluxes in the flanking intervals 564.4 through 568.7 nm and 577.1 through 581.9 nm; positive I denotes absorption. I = 0.28 nm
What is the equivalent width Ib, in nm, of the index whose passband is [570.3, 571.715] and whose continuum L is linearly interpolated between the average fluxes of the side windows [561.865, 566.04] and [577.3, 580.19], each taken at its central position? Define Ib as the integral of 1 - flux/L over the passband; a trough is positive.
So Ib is 0.12 nm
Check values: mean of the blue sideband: 20.6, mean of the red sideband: 24.2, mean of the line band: 20.4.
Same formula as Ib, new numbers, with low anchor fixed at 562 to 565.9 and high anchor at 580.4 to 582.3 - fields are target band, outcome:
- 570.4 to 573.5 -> 0.14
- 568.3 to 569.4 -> 0.04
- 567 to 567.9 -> 0.02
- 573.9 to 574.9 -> 0.01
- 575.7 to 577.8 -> 0.00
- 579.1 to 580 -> -0.06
